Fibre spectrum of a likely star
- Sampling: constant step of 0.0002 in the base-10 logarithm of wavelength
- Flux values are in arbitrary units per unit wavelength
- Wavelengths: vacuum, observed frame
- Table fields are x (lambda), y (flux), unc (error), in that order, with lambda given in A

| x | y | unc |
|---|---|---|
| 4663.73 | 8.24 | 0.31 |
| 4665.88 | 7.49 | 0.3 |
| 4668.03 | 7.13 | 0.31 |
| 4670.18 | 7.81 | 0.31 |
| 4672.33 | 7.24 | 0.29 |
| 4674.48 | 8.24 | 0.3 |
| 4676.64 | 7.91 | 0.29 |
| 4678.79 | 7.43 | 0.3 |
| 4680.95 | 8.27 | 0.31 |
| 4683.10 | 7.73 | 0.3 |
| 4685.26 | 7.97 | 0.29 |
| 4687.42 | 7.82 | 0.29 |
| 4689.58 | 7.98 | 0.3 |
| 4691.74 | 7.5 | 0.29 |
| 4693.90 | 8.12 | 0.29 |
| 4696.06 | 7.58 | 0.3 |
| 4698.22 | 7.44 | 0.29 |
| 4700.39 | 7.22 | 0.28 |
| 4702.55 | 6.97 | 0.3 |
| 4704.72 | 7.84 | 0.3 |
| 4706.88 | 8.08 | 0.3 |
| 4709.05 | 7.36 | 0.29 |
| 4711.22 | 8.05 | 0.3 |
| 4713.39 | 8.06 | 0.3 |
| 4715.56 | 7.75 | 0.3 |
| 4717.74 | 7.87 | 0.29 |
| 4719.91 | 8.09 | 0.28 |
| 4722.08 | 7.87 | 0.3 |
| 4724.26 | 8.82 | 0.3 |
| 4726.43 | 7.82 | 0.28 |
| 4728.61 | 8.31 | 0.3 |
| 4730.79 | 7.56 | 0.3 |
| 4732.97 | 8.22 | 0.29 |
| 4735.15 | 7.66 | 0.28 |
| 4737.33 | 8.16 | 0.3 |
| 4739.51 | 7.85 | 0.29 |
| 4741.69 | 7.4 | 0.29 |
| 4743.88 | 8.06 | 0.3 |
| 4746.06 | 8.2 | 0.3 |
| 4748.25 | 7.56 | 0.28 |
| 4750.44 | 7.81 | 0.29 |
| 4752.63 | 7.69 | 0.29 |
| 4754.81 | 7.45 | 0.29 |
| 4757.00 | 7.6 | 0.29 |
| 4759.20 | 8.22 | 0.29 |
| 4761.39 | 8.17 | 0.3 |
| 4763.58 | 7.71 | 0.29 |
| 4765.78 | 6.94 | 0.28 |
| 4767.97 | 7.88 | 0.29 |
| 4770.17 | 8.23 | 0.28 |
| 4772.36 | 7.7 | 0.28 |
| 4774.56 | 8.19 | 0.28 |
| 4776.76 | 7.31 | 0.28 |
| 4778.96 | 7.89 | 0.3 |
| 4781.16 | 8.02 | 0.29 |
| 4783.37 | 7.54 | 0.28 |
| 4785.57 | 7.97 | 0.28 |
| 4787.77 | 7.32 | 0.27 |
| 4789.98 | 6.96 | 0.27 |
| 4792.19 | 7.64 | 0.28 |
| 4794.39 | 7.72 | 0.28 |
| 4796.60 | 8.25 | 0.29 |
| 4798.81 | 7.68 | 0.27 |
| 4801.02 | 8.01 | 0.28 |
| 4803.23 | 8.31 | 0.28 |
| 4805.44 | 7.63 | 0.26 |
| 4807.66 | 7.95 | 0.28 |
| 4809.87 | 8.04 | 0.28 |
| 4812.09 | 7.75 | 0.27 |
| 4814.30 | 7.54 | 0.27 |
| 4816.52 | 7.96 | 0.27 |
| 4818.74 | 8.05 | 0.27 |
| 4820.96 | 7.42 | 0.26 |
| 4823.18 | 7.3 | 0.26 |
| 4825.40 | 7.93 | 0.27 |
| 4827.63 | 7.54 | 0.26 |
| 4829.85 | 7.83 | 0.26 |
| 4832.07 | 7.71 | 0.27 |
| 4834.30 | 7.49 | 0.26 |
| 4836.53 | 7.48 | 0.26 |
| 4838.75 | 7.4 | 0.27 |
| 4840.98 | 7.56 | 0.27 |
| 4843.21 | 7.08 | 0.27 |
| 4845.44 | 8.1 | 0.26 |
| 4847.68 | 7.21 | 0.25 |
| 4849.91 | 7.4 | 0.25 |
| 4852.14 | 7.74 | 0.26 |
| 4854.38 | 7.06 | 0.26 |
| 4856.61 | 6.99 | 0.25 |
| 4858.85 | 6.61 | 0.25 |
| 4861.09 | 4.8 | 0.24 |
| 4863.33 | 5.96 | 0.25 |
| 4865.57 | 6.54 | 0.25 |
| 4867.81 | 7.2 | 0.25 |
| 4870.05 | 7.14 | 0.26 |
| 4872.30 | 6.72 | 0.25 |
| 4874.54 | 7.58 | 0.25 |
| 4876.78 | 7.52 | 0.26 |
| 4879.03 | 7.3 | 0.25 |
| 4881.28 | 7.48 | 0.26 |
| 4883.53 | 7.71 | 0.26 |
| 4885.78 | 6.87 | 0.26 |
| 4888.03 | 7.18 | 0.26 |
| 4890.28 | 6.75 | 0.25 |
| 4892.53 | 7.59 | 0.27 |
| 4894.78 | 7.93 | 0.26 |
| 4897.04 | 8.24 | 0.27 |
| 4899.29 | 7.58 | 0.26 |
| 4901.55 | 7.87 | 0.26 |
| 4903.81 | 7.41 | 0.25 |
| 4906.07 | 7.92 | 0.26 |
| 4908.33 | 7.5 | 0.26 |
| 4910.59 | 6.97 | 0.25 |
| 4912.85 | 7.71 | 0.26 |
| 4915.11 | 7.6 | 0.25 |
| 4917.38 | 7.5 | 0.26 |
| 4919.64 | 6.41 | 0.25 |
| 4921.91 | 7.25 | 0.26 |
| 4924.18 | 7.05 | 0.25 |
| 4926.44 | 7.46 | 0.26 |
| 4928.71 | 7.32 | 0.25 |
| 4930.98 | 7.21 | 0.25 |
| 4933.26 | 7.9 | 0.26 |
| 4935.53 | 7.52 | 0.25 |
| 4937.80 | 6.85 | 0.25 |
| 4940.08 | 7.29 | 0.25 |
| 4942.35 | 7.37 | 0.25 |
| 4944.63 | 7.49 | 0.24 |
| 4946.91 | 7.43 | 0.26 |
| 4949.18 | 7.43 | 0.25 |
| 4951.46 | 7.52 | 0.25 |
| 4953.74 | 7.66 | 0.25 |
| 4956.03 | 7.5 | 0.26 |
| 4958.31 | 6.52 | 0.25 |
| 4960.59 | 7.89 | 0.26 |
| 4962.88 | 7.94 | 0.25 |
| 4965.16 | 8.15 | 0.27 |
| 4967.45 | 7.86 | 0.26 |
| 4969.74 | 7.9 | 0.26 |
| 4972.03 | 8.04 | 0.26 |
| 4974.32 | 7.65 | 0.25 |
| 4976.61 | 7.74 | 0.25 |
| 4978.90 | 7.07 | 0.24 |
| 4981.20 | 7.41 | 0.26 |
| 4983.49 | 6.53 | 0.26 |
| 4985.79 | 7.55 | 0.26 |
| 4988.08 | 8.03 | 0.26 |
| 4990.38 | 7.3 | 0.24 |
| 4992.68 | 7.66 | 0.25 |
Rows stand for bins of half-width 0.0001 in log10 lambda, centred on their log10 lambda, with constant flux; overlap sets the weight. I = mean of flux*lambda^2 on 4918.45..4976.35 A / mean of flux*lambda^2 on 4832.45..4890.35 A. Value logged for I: 1.09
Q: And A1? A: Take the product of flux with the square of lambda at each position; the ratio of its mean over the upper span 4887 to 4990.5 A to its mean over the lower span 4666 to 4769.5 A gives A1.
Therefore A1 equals 1.05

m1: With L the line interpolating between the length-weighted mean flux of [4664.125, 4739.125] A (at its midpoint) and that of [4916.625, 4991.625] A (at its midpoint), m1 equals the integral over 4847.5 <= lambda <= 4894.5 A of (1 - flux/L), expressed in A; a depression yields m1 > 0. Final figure 3.3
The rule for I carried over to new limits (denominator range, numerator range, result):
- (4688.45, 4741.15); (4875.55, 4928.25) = 1.02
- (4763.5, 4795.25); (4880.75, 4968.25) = 1.03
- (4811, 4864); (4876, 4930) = 1.04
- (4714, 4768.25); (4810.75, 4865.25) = 0.97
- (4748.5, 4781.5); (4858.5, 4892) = 0.93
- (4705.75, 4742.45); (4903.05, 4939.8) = 1.00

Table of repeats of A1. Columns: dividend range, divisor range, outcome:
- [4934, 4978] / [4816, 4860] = 1.06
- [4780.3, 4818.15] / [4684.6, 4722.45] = 1.05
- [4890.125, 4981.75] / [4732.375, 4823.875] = 1.03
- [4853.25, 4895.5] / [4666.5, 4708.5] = 0.98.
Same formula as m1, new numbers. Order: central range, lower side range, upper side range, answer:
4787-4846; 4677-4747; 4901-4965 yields -0.3 A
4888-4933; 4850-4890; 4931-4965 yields -1.3 A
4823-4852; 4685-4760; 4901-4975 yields 0.3 A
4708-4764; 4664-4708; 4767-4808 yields -1.1 A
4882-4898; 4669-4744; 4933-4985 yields 0.3 A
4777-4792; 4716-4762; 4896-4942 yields 0.4 A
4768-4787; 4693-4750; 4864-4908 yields -0.4 A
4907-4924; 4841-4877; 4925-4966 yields 0.1 A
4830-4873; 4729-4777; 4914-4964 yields 2.8 A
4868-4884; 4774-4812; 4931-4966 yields 0.6 A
